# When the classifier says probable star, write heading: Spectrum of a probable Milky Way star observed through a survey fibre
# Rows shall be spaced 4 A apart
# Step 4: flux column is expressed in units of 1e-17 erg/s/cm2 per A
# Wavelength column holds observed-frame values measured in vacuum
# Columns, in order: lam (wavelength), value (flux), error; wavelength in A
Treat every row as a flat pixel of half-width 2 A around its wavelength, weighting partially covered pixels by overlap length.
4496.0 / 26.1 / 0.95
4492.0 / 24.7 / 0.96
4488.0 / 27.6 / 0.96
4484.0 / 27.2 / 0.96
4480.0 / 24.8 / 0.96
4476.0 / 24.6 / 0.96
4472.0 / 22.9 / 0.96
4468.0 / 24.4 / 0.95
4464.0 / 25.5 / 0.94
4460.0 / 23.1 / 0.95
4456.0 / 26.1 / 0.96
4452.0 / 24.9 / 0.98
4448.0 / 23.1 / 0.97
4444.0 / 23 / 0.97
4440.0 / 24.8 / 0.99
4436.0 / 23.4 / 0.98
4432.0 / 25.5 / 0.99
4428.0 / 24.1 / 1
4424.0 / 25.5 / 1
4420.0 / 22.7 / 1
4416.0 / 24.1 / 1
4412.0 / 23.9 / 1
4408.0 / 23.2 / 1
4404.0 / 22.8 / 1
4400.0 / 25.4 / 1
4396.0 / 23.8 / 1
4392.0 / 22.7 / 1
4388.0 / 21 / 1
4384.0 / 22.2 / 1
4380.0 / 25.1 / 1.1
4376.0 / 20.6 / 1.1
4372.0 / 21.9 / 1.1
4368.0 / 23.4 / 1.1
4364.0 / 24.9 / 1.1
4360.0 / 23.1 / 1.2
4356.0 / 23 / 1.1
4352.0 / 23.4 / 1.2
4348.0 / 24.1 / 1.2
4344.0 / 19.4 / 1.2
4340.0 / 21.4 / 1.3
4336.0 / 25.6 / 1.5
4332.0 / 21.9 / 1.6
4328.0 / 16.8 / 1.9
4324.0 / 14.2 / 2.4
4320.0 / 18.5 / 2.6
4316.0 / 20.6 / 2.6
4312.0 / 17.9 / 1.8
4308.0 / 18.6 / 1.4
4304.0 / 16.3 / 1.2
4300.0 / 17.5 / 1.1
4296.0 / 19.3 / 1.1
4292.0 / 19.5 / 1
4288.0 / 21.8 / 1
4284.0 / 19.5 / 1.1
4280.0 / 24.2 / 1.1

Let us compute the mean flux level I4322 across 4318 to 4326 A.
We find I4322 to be 16.4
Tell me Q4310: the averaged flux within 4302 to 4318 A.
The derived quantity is 18.4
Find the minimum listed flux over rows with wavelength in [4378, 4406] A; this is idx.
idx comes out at 21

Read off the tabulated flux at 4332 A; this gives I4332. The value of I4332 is 21.9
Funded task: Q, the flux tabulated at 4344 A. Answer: 19.4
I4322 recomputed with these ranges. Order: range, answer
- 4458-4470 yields 24.3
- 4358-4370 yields 23.8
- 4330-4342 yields 23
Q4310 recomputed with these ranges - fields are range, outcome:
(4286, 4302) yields 19.5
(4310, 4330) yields 17.6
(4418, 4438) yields 24.2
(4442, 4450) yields 23.1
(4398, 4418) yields 23.9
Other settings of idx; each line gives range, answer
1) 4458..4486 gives 22.9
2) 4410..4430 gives 22.7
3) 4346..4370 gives 23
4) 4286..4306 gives 16.3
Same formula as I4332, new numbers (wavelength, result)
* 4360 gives 23.1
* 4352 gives 23.4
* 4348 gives 24.1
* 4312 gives 17.9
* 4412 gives 23.9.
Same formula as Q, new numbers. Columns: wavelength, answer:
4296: 19.3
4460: 23.1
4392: 22.7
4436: 23.4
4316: 20.6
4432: 25.5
